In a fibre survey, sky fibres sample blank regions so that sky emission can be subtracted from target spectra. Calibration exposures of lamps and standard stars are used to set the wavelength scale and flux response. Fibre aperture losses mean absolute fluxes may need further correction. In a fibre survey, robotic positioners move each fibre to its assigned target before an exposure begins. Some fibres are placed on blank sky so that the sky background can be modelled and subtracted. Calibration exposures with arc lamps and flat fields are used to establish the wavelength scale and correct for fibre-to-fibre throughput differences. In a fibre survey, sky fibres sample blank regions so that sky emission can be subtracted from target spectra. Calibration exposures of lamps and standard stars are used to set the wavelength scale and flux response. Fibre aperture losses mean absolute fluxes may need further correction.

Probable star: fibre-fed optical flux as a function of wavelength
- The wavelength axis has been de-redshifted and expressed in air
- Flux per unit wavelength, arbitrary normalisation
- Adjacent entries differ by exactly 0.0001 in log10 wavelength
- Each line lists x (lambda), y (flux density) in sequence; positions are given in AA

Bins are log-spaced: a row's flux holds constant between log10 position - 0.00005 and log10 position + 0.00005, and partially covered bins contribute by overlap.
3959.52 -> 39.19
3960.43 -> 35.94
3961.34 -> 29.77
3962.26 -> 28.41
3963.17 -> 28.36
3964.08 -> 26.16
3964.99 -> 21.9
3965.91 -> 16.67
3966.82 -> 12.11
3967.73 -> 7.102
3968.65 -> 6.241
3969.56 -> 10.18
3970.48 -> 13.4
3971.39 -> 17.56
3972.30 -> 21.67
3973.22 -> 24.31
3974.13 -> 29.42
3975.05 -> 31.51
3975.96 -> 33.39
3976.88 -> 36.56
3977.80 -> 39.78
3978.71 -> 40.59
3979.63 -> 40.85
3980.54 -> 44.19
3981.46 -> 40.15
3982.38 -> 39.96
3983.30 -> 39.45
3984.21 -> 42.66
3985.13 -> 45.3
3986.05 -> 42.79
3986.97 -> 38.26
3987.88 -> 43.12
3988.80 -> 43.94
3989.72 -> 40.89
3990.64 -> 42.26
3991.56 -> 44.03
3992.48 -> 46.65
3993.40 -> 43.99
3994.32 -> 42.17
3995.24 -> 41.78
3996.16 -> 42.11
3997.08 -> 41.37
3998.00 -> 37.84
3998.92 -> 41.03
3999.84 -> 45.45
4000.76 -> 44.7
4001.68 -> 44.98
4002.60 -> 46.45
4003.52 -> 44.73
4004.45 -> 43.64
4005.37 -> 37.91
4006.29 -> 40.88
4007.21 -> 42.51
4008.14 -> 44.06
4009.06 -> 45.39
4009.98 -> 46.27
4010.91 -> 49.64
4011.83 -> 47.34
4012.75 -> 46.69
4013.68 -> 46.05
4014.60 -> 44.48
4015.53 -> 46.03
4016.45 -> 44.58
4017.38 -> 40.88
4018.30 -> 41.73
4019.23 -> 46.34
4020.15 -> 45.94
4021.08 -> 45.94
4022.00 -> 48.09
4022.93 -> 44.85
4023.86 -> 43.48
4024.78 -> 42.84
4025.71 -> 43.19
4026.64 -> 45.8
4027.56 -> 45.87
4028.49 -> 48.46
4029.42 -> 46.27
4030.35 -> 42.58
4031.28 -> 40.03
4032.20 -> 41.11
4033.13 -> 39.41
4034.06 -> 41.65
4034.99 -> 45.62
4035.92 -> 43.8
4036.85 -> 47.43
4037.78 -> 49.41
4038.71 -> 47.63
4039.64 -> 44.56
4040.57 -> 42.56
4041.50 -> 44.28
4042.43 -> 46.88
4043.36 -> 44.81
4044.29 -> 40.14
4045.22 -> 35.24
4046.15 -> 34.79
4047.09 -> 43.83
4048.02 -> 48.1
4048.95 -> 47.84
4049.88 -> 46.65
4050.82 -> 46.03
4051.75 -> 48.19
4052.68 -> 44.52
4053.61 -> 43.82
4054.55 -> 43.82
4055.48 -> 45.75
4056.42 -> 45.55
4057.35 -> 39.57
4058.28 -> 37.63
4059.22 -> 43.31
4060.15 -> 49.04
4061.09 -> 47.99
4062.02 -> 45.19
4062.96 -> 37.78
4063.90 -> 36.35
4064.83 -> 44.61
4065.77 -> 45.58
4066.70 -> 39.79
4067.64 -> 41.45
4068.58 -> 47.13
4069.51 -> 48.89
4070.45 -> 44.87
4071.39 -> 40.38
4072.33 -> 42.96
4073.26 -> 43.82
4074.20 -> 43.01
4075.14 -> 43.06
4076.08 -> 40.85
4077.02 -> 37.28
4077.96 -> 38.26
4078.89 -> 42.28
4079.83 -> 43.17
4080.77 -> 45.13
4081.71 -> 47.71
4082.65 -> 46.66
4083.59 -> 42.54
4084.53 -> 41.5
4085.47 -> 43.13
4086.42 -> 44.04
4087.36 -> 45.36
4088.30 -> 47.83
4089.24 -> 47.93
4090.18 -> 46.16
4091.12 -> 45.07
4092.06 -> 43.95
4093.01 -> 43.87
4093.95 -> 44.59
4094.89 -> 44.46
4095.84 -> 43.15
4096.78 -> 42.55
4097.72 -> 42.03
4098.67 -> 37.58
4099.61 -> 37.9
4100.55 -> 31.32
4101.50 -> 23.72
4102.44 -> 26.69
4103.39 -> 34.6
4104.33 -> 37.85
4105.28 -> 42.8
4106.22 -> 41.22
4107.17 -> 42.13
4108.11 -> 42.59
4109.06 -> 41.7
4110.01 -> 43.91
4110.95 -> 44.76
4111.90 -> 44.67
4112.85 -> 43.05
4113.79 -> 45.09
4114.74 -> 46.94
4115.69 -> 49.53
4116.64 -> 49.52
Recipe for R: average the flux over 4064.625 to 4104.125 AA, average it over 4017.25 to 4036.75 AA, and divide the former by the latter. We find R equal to 1.0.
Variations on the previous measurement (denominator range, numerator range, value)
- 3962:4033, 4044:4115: 1.10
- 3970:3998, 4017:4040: 1.18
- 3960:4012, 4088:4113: 1.13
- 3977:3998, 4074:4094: 1.04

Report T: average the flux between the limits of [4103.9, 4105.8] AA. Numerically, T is 40.4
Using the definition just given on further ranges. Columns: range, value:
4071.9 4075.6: 43.3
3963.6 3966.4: 21.5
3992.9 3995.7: 42.7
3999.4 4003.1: 45.5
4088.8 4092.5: 45.8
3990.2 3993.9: 44.2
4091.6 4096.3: 43.9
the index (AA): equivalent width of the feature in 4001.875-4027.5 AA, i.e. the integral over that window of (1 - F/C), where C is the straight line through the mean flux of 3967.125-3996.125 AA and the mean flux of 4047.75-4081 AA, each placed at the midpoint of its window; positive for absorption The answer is -4.3 AA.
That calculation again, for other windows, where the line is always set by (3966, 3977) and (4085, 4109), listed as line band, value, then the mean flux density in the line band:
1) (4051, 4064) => -3.62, 43.7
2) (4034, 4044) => -4.60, 45.4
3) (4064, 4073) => -1.89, 43.7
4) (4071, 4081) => -1.19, 41.8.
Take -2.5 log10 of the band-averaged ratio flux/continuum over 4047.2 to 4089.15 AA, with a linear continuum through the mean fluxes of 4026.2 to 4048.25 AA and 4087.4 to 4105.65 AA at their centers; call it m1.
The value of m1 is -0.049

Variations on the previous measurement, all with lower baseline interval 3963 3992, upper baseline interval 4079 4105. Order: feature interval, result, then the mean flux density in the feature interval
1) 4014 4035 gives -0.234 mag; 44.1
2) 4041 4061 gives -0.159 mag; 43.9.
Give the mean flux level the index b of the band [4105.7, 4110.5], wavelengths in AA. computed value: 42.4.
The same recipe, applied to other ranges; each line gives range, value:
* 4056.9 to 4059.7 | 40.3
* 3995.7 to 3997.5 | 41.8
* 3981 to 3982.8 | 40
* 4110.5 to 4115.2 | 44.9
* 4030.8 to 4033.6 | 40.3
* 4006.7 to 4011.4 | 45.5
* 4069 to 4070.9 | 47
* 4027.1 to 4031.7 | 44.6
